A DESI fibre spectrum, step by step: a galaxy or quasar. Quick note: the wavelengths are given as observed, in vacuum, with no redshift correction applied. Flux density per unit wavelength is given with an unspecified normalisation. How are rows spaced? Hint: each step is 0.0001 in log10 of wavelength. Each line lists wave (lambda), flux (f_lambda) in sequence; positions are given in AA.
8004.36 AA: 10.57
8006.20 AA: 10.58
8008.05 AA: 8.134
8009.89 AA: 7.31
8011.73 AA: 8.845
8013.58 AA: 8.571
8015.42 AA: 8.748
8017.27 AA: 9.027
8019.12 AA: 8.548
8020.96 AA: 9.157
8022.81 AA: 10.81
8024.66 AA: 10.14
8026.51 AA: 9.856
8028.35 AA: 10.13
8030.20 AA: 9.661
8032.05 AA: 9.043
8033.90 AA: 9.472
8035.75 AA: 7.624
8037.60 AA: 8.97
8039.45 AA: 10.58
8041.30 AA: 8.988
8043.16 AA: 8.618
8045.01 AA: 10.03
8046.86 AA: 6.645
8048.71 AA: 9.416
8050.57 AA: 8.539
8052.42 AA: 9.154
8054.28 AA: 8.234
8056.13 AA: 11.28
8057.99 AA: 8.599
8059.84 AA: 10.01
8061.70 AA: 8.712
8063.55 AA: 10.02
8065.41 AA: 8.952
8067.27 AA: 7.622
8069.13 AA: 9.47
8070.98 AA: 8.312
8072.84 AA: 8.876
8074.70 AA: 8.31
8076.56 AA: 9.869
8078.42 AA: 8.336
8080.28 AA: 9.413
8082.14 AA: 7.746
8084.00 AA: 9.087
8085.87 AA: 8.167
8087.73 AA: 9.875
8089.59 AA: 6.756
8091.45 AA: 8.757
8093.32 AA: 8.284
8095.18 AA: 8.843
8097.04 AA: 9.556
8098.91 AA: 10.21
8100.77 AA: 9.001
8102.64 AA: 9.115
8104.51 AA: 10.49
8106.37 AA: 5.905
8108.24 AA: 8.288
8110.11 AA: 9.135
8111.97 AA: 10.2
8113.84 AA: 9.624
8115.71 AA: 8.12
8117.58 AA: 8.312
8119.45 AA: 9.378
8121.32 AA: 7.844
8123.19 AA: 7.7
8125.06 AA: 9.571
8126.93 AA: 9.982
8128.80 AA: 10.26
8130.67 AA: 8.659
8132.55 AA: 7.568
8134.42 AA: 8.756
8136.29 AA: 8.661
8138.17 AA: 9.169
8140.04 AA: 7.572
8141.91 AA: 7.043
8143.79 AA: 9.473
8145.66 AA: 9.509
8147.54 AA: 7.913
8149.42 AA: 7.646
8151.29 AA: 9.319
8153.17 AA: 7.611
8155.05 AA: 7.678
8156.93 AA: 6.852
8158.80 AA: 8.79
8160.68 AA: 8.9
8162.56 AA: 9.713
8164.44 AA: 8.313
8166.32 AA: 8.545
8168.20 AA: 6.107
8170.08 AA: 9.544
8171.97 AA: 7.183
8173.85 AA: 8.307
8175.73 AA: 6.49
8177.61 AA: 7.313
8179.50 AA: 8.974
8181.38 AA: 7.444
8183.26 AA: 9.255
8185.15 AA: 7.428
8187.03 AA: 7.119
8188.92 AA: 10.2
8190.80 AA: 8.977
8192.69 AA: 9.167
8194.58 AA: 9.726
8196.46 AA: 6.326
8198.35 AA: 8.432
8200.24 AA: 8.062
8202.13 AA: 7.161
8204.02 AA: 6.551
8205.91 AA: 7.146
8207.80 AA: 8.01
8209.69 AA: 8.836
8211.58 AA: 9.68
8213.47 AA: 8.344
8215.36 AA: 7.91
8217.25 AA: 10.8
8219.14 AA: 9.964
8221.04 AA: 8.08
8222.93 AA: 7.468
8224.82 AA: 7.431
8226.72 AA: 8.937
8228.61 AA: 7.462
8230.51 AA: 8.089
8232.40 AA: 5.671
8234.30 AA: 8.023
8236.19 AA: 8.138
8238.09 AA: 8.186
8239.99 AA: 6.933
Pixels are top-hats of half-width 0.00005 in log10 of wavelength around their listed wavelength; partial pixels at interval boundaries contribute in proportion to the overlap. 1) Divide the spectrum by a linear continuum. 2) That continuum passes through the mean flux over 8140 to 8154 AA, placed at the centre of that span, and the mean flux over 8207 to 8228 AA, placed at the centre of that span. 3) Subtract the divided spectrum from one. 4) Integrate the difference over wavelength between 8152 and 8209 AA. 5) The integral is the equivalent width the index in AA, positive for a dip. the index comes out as 2.9 AA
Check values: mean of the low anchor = 8.31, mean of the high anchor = 8.67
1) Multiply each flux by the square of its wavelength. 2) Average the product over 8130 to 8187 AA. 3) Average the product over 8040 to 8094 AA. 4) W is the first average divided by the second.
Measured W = 0.95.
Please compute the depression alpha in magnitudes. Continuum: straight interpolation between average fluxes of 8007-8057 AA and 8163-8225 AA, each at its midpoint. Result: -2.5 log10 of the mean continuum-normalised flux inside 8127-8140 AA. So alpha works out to -0.04 mag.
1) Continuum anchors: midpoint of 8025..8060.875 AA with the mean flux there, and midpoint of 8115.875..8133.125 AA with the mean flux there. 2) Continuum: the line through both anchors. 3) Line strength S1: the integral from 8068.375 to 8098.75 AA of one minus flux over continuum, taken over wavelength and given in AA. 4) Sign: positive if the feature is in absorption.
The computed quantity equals 0.8 AA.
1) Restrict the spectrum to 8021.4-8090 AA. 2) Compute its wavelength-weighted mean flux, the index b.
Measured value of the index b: 9.08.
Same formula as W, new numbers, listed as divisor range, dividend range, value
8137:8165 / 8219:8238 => 0.96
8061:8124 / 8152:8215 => 0.95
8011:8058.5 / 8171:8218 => 0.93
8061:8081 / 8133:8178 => 0.94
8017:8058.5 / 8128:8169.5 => 0.93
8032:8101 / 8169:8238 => 0.94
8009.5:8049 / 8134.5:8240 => 0.93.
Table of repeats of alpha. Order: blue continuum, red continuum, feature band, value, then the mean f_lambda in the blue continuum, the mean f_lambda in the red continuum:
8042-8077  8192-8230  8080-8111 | 0.01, 8.97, 8.27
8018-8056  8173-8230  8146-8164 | 0.03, 9.22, 8.23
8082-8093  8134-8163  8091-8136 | -0.06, 8.43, 8.39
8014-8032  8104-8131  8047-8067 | 0.02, 9.51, 8.88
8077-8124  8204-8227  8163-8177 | 0.10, 8.74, 8.46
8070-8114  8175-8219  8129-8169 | 0.03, 8.83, 8.27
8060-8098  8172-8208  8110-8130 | -0.08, 8.77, 7.98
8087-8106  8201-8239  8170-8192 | 0.03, 8.99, 8.09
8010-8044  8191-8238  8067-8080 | 0.02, 9.22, 8.16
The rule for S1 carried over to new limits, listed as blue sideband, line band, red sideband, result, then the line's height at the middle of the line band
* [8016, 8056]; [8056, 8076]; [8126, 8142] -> 0.1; 9.06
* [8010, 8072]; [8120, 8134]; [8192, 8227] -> -0.2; 8.7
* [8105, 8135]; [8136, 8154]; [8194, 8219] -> 0.4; 8.6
